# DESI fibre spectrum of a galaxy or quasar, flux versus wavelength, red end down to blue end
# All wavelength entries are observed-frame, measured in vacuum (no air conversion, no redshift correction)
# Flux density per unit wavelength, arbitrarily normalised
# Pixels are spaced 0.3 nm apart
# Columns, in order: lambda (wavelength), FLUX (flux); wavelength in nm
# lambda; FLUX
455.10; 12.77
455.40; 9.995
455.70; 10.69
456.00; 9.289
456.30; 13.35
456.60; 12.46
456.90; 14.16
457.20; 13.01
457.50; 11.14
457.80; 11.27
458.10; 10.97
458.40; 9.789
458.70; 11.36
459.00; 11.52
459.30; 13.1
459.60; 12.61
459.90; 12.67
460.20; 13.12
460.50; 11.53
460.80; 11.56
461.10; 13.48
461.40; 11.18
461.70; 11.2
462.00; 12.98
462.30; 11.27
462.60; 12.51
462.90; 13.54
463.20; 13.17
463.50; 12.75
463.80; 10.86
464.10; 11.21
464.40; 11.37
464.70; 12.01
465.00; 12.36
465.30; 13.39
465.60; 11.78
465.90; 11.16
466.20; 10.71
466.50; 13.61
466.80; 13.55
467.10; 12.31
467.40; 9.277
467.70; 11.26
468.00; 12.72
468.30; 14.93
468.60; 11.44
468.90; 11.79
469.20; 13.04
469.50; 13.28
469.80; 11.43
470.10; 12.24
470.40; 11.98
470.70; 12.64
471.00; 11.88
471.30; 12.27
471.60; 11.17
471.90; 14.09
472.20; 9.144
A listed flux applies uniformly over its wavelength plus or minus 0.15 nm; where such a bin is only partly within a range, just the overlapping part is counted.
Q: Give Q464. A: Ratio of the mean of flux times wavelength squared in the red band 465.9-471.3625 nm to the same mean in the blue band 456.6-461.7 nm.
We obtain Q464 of 1.1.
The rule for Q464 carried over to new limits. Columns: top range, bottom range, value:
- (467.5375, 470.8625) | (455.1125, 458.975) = 1.14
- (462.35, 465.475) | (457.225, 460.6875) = 1.06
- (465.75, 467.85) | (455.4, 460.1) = 1.03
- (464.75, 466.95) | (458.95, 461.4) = 1.02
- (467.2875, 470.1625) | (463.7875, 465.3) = 1.05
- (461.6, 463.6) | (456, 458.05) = 1.05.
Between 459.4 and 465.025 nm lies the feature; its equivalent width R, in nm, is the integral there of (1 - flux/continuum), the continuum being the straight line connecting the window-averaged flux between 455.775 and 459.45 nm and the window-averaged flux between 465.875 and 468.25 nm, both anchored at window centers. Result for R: -0.15 nm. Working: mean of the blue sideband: 11.8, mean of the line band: 12.2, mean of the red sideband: 12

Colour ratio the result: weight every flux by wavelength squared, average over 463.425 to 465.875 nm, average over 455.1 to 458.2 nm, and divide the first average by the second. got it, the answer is 1.1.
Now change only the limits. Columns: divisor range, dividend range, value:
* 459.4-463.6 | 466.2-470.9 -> 1.02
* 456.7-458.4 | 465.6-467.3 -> 1.06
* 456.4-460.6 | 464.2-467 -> 1.04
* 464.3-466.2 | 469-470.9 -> 1.06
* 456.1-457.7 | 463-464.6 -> 0.97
